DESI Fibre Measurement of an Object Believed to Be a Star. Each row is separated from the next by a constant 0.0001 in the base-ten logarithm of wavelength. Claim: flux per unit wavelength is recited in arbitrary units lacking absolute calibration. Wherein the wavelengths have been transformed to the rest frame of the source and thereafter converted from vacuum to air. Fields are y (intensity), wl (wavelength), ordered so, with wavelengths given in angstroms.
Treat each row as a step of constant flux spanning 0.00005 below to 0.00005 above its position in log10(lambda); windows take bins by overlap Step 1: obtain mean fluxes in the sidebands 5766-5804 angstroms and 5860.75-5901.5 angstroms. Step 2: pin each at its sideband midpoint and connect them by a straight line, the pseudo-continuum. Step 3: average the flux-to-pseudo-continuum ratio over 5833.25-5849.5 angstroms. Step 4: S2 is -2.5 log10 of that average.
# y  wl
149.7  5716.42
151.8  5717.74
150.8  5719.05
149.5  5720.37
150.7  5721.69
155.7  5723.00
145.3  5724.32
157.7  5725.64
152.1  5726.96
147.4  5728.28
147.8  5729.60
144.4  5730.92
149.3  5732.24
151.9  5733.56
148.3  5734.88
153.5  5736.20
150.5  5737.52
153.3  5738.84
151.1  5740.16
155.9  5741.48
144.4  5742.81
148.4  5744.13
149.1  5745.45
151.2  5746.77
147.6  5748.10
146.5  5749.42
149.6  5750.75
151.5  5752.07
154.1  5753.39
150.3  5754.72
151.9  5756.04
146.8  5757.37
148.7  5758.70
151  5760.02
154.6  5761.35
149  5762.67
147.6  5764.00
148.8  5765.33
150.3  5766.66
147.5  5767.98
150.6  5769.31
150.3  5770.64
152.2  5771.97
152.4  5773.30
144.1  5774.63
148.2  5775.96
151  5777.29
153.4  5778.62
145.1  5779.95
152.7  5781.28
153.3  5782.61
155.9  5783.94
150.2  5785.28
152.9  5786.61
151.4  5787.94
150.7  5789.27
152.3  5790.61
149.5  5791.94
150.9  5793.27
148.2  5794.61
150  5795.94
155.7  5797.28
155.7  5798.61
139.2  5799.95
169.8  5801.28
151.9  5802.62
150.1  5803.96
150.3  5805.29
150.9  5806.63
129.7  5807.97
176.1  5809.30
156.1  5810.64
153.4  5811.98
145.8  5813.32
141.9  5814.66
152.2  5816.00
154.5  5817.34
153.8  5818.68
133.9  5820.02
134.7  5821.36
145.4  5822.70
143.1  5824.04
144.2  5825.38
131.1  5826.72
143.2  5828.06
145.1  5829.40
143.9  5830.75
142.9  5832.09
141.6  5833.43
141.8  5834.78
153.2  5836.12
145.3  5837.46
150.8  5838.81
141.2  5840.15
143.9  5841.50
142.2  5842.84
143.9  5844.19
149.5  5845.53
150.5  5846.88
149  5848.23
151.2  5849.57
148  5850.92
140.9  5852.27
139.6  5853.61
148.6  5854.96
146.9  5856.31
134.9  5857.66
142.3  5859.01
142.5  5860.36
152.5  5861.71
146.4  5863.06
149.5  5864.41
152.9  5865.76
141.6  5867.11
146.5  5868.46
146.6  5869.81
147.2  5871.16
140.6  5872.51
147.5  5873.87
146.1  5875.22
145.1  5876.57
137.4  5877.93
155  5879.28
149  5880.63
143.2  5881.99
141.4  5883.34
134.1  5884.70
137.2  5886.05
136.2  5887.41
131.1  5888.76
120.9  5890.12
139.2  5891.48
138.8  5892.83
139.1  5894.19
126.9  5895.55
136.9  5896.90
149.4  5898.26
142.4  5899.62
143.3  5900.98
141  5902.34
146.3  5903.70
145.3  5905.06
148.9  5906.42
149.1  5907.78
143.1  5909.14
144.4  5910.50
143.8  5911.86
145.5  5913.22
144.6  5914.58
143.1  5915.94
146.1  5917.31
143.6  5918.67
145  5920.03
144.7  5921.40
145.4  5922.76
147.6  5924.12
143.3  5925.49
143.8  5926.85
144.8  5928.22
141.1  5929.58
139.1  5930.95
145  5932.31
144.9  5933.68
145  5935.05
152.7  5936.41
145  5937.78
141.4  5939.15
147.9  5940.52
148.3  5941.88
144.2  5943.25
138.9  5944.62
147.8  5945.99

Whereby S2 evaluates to -0.004 mag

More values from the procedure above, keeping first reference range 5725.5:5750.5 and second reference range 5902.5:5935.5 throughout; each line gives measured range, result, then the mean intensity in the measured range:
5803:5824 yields -0.01 mag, 148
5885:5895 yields 0.09 mag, 135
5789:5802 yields -0.03 mag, 152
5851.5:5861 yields 0.03 mag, 142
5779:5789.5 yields -0.02 mag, 152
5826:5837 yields 0.03 mag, 143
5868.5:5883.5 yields 0.00 mag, 146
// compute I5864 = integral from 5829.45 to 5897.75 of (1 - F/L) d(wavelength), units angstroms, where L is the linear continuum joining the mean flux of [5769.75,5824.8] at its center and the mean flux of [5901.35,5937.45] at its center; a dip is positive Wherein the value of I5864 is 1.87 angstroms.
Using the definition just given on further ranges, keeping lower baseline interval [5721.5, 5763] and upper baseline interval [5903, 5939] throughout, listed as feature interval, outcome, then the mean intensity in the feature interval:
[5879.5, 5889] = 0.4 angstroms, 140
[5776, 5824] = -0.6 angstroms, 150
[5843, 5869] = 0.1 angstroms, 146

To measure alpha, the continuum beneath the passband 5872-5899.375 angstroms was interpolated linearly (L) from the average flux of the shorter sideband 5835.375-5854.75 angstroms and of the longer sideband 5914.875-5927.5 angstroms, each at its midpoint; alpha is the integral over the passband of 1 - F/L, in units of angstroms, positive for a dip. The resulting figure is 1.08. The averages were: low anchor 146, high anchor 145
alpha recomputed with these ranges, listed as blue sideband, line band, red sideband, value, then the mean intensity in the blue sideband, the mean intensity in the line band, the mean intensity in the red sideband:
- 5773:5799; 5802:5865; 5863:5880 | 1.0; 151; 146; 146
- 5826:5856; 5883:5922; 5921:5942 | 1.0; 145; 141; 145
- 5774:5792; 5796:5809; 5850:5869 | -0.1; 151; 151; 145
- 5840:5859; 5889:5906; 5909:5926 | 0.7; 145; 139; 145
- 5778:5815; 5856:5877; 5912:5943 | 0.3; 152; 146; 145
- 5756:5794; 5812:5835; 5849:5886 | 0.6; 150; 144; 145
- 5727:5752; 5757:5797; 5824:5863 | -0.7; 150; 150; 145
